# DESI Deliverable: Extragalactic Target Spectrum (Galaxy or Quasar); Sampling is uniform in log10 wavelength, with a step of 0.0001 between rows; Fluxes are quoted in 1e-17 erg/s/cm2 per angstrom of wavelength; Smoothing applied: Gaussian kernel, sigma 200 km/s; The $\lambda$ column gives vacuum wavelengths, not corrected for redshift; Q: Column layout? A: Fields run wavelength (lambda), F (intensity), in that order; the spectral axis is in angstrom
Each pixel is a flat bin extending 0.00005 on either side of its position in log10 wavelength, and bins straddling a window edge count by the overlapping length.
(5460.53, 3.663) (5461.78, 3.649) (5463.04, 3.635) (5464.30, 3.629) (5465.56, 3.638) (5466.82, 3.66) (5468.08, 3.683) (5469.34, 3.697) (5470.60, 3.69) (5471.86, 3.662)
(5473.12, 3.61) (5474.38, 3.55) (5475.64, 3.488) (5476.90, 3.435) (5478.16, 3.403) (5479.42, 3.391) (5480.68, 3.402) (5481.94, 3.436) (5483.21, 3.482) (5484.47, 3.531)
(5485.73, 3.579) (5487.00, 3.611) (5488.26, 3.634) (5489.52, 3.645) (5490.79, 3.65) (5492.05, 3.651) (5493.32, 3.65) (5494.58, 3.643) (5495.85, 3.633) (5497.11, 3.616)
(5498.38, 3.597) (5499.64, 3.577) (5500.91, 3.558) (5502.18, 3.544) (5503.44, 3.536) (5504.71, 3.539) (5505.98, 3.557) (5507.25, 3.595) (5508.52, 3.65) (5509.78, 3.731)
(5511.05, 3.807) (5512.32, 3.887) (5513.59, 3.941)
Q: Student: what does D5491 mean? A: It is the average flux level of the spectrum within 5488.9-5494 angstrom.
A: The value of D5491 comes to 3.65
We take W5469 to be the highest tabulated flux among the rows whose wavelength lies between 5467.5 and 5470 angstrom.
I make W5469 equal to 3.697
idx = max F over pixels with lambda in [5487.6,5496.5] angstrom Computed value 3.651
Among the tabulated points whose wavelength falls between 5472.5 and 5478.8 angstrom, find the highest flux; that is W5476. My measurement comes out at 3.61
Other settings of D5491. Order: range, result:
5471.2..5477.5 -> 3.55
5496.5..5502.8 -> 3.58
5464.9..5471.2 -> 3.67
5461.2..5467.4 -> 3.64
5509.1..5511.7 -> 3.78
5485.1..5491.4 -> 3.62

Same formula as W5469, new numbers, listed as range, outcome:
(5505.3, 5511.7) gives 3.807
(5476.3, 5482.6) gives 3.436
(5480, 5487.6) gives 3.611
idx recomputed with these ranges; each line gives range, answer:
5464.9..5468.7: 3.683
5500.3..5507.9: 3.595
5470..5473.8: 3.69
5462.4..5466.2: 3.638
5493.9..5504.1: 3.643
